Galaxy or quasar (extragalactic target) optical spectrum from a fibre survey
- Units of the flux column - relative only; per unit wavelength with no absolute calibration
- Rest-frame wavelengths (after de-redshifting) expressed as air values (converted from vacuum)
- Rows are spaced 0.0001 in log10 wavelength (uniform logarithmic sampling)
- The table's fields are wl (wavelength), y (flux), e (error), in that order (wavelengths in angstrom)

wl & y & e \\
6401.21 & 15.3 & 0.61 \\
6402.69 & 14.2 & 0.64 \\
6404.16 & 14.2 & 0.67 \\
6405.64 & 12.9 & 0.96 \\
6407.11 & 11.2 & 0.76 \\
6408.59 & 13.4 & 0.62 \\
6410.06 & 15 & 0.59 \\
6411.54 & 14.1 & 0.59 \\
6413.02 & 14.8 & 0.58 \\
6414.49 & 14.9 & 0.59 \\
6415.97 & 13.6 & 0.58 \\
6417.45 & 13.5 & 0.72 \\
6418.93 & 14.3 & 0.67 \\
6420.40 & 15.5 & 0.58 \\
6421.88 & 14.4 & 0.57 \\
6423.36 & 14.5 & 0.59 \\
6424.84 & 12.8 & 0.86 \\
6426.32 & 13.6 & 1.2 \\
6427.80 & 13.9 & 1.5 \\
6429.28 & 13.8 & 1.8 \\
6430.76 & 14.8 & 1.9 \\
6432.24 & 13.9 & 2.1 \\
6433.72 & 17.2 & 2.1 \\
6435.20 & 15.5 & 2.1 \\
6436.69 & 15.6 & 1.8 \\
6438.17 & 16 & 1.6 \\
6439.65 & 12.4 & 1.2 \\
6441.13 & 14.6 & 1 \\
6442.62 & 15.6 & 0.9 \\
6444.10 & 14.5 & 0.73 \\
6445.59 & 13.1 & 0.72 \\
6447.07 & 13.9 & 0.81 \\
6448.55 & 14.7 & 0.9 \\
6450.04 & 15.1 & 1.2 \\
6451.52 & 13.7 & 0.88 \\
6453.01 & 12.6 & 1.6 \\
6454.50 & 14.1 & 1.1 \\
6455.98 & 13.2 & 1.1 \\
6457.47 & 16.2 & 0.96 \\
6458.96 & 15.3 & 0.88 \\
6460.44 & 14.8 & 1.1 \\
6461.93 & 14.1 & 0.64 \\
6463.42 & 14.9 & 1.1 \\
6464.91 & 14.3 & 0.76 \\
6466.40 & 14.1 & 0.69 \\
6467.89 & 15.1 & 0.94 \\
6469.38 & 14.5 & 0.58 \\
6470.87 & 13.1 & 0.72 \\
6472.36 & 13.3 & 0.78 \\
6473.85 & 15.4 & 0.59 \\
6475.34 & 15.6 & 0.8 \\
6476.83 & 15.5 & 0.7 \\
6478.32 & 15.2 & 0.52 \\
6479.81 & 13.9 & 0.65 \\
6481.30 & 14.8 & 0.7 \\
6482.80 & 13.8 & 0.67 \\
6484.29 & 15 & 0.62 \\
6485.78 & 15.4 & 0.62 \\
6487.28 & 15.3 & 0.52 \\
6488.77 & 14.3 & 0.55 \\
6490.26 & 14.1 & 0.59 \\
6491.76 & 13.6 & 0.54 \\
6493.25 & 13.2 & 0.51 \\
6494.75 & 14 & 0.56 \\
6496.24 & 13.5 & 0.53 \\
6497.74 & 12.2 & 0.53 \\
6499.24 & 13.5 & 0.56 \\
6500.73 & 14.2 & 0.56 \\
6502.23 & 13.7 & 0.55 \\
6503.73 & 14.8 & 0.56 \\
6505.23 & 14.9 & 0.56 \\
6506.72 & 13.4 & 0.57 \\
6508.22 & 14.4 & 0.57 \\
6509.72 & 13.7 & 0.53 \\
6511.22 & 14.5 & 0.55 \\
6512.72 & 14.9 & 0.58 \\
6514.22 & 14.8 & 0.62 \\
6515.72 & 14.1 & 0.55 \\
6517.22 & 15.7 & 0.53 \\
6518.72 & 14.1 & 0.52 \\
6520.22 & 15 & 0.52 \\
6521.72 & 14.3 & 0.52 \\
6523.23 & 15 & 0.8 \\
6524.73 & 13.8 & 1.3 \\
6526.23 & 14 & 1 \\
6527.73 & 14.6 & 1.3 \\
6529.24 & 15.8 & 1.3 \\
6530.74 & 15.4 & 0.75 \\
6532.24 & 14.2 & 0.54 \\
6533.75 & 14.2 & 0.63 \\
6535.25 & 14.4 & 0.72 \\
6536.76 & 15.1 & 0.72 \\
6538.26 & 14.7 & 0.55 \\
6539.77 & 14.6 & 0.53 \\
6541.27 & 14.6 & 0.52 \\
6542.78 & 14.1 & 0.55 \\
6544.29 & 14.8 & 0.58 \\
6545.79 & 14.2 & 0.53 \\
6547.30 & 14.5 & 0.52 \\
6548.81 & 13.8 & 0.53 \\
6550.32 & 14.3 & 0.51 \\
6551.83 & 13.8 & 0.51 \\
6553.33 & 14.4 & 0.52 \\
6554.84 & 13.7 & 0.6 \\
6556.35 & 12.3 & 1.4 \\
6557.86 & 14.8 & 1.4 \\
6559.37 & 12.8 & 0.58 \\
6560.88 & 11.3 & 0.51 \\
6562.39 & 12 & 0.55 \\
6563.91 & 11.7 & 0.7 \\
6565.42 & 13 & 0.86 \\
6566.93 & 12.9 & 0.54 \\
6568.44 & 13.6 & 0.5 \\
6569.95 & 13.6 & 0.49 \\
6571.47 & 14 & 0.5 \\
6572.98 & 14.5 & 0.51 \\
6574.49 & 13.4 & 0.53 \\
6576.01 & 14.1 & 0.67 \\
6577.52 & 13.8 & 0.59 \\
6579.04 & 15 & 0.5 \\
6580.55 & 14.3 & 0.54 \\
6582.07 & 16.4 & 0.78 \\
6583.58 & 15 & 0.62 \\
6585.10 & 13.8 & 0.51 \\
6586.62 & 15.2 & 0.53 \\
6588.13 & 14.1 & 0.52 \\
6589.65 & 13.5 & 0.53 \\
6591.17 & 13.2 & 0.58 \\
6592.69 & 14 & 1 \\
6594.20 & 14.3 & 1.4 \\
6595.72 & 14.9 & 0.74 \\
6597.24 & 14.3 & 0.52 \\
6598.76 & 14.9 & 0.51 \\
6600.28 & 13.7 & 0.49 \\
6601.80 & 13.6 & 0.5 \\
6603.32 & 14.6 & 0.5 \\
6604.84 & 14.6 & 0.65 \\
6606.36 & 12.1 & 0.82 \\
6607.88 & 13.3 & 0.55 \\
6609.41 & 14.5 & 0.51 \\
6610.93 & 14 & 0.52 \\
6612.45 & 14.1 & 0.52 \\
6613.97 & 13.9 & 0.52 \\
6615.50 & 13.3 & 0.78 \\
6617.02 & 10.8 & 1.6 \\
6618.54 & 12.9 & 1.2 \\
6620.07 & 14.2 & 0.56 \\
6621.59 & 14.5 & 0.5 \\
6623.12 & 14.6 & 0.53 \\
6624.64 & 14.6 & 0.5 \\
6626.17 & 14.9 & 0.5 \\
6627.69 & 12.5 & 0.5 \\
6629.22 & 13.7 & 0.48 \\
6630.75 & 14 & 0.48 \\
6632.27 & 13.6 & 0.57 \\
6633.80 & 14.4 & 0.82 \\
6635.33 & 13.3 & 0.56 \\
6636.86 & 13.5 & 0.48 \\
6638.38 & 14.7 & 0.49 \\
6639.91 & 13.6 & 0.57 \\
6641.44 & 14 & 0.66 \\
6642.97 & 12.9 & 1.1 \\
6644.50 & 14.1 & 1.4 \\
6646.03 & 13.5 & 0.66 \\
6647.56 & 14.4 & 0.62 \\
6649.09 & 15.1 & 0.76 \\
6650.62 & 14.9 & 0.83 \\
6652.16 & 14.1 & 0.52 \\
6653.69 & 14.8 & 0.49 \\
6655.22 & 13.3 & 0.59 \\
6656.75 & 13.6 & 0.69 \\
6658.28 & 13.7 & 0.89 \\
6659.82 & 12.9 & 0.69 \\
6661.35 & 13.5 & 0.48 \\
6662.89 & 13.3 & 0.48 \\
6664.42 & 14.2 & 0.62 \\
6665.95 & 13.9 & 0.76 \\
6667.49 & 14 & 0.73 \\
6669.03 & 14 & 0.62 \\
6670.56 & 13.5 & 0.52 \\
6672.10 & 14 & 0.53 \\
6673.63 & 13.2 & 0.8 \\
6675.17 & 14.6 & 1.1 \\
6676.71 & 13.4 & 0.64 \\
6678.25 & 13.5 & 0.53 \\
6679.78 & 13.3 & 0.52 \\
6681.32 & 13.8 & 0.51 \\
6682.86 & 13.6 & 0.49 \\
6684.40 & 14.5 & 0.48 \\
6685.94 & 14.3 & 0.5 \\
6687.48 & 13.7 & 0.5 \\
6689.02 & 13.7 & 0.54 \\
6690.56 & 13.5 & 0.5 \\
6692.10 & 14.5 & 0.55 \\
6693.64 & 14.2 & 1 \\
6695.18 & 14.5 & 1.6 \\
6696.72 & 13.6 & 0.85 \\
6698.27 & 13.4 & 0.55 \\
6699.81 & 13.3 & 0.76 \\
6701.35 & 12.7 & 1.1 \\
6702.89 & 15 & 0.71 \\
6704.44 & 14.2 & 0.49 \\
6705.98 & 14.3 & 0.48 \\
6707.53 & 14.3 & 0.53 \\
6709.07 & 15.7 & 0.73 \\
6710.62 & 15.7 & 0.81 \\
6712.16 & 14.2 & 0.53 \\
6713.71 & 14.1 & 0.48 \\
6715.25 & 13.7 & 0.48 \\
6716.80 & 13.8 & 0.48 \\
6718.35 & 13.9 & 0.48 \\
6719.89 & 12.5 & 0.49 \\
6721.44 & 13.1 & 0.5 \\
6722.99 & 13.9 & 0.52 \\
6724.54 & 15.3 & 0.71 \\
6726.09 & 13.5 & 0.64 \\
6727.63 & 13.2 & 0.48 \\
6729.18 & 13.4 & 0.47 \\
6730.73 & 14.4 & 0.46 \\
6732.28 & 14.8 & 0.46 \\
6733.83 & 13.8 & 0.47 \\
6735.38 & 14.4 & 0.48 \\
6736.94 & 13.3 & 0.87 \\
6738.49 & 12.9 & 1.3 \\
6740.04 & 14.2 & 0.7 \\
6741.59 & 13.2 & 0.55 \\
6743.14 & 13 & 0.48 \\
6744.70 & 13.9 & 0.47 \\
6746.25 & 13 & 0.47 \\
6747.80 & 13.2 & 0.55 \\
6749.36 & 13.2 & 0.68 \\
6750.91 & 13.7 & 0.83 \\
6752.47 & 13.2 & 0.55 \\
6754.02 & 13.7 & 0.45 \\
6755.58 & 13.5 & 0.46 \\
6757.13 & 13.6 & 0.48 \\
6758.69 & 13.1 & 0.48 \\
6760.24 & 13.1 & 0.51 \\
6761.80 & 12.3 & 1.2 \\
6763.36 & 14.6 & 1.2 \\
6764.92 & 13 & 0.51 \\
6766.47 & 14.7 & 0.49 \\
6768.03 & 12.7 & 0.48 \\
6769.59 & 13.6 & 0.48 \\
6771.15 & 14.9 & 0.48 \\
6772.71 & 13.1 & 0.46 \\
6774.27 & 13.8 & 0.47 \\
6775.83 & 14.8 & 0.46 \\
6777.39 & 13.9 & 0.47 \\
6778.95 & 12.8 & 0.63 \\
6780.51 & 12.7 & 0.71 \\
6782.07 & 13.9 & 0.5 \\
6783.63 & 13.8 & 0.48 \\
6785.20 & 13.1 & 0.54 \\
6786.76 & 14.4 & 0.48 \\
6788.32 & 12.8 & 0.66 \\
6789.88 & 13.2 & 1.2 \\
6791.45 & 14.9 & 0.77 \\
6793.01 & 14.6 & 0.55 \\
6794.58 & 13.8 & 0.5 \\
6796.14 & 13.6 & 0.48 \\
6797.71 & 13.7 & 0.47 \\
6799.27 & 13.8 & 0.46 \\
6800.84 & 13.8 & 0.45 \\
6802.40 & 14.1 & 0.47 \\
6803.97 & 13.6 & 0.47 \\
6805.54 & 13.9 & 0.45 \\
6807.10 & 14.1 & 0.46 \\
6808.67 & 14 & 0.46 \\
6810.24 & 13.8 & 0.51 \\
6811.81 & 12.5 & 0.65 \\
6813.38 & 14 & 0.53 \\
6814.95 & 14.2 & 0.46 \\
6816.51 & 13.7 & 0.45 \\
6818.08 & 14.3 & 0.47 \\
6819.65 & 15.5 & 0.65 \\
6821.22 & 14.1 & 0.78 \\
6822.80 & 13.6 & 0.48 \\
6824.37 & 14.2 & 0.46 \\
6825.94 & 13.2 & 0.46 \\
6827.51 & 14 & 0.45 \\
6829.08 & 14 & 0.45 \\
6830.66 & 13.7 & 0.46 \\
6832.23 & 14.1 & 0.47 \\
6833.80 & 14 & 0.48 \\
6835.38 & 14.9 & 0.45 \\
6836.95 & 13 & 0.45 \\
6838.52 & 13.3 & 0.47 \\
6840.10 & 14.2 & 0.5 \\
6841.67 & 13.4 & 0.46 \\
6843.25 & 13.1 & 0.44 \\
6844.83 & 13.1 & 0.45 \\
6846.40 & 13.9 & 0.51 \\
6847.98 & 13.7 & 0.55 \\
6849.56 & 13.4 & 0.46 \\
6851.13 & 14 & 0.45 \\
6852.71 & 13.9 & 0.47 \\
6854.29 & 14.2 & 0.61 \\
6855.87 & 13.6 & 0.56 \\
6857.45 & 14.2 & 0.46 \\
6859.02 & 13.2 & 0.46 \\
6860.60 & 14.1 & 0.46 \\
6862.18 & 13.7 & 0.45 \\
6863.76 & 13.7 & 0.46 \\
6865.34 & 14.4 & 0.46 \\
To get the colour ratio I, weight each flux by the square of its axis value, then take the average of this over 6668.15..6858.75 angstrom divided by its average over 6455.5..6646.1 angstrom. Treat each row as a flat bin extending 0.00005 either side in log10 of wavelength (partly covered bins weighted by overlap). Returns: 1.04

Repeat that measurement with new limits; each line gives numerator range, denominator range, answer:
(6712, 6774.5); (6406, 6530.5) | 1.03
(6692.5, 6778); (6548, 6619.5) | 1.05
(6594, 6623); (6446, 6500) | 1.01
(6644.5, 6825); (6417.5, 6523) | 1.04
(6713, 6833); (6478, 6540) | 1.03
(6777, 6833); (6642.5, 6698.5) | 1.04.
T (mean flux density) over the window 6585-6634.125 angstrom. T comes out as 13.9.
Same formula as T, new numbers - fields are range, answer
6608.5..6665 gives 13.8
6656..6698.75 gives 13.8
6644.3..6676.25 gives 13.9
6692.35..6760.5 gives 13.8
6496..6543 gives 14.4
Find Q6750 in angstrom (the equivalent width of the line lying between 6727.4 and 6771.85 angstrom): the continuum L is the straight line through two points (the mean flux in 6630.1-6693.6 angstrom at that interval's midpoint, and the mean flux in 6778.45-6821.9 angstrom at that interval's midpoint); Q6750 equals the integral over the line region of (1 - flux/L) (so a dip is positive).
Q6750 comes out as 0.8 angstrom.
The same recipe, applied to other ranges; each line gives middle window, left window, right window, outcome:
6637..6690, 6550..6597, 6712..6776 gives -0.6 angstrom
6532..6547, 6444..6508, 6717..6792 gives -0.4 angstrom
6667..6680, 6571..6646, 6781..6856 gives 0.2 angstrom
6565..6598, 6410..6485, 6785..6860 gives 0.2 angstrom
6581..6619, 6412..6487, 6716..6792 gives 0.2 angstrom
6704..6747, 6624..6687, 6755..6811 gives -0.4 angstrom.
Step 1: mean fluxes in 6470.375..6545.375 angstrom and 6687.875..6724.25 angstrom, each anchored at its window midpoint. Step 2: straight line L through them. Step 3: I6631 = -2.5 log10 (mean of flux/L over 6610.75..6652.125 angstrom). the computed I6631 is 0.024 mag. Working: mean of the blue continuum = 14.4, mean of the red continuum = 14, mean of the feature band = 13.9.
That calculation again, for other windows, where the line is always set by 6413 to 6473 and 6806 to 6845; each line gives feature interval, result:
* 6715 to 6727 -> 0.023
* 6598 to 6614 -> 0.017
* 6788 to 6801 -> 0.005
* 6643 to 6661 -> 0.009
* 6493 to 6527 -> 0.009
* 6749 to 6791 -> 0.031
